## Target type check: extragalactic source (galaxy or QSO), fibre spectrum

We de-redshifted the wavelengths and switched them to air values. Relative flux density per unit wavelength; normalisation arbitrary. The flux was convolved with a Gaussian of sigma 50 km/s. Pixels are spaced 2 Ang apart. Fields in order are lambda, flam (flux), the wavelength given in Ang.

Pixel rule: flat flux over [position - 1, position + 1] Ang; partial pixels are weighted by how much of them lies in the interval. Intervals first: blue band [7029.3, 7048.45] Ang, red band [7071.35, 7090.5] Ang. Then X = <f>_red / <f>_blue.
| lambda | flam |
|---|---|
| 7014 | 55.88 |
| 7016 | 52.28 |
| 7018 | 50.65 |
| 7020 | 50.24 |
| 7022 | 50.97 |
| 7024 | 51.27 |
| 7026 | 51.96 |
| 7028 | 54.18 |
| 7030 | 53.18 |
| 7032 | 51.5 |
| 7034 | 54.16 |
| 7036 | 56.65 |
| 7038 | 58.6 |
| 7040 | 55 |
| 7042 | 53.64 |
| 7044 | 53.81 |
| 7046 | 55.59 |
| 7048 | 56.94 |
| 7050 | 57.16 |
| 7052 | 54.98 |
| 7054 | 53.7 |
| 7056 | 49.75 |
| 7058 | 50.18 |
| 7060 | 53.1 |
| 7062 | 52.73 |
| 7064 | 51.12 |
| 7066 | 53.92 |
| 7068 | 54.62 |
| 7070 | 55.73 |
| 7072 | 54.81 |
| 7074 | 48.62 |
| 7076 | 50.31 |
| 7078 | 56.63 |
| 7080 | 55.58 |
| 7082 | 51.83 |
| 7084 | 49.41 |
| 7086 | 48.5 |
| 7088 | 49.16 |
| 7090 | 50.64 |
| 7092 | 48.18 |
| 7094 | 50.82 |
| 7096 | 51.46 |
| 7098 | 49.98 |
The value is 0.9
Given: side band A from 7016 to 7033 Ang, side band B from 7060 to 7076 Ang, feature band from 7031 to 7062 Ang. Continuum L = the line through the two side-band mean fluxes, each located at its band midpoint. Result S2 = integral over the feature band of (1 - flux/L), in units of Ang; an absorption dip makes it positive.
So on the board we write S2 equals -1.14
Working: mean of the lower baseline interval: 51.8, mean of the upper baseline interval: 52.9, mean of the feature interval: 54.3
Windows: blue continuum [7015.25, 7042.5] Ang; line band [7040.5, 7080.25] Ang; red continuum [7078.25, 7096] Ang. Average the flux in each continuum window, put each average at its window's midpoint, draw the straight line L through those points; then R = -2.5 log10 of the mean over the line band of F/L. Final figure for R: -0.04 mag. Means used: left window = 53.2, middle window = 53.6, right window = 50.8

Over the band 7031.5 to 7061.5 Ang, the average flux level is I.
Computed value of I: 54.3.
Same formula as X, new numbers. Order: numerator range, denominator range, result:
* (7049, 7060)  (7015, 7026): 1.04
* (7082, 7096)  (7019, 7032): 0.96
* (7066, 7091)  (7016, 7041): 0.98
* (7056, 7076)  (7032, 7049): 0.95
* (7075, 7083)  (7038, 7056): 0.97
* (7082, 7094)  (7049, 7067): 0.94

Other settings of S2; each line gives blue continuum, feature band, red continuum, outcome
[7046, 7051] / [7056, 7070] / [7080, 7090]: 0.41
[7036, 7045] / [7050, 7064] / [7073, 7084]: 0.37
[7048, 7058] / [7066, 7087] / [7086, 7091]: -0.66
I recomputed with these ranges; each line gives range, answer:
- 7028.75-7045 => 54.6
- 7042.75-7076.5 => 53.4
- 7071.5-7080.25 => 52.9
